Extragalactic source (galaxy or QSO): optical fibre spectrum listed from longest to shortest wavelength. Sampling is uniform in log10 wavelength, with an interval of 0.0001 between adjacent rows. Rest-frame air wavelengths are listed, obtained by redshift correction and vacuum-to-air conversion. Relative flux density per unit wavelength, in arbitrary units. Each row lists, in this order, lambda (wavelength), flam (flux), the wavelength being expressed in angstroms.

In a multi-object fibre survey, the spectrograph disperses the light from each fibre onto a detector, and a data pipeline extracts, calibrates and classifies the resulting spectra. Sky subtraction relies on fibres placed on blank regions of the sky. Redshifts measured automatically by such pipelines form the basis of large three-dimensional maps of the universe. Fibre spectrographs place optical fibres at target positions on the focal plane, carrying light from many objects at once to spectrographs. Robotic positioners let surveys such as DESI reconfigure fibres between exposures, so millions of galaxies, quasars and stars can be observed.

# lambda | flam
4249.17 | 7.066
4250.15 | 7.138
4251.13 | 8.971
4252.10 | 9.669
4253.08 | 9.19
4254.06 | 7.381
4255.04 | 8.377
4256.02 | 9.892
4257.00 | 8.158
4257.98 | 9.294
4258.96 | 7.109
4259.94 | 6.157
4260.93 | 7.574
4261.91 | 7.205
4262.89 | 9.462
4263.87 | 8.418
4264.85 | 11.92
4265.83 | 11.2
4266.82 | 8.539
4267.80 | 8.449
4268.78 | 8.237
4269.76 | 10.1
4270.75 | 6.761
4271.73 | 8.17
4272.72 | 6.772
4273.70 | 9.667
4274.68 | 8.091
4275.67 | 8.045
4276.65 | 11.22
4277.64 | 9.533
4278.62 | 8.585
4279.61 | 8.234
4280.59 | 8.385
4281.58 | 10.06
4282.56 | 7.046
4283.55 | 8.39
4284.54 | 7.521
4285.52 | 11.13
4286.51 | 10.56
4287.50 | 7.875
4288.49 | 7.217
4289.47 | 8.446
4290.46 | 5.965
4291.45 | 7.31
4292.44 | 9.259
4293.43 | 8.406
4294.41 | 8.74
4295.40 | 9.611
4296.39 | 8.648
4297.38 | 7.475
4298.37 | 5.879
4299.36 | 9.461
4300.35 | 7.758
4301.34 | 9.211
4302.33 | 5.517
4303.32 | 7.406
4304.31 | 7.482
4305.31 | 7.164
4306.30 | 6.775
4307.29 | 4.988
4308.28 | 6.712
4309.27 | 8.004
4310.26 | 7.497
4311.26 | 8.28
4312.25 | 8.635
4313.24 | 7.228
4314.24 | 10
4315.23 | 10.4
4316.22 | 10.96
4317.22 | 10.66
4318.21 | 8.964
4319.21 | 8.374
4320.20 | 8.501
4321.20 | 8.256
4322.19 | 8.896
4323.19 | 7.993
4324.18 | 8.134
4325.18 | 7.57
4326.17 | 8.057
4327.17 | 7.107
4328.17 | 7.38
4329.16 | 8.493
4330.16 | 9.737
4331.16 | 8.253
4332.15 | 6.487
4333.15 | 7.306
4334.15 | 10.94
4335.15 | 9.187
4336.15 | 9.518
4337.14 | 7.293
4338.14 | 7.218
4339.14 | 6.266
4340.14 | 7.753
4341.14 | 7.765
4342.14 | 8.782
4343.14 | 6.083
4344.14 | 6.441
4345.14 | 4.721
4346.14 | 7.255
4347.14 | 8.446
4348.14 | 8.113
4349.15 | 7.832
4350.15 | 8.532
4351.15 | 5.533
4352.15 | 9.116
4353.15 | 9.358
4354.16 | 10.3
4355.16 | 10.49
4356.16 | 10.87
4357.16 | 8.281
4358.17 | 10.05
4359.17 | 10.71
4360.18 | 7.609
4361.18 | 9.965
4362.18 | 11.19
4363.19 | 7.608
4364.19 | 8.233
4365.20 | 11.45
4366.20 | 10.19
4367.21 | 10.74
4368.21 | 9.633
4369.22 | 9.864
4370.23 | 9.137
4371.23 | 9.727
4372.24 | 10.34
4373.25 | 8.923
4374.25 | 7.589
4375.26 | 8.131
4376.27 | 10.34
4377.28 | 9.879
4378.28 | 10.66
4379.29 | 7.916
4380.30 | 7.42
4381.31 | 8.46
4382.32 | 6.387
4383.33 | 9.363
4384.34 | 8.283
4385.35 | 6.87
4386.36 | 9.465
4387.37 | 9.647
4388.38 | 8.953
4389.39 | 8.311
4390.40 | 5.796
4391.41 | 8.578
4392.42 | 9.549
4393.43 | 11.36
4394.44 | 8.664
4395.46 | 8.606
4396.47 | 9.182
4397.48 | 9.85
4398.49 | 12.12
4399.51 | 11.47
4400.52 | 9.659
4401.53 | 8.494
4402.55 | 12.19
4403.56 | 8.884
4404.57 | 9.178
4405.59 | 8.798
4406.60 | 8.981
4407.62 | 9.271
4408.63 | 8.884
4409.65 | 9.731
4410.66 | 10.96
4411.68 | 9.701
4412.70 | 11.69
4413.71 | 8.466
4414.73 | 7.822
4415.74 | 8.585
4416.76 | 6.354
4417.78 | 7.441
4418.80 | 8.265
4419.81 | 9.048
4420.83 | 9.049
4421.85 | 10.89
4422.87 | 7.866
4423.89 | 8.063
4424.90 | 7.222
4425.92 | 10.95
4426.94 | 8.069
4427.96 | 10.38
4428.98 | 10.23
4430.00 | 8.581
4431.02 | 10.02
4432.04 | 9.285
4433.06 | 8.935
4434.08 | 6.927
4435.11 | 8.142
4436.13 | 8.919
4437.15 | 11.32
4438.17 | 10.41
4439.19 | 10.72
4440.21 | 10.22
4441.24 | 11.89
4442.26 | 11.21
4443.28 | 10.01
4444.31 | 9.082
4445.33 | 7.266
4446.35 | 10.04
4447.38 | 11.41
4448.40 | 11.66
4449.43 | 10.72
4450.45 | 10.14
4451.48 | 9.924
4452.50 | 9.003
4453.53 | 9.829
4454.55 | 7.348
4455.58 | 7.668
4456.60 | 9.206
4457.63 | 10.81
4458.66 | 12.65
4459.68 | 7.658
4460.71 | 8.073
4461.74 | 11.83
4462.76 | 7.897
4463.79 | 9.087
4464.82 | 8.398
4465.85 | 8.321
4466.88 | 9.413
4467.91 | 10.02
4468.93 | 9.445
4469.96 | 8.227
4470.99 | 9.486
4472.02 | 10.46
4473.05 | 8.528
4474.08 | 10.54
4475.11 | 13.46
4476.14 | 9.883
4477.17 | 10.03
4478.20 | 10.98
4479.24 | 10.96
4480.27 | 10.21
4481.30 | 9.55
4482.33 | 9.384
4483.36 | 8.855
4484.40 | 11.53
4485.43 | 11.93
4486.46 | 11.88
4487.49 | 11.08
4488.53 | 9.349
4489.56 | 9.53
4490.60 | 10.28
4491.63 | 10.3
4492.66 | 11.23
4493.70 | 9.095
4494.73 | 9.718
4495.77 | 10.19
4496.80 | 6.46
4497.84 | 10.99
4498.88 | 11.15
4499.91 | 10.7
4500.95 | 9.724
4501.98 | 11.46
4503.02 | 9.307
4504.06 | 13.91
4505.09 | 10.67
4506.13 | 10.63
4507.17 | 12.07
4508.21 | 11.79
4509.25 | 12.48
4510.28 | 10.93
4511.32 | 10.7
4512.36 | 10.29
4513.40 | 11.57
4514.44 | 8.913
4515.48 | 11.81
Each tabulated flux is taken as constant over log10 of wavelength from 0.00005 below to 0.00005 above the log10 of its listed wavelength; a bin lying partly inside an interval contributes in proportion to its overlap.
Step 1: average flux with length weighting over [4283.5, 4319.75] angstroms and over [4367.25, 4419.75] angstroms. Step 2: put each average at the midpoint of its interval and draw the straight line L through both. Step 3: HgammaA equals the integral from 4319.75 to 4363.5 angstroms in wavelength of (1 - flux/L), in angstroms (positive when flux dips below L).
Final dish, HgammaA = 1.5 angstroms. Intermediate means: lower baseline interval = 8.21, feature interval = 8.31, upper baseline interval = 9.11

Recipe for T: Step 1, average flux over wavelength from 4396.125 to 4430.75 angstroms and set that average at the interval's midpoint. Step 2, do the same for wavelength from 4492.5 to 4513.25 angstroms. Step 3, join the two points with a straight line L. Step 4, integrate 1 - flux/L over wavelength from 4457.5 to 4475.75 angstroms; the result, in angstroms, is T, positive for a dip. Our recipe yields 0.8 angstroms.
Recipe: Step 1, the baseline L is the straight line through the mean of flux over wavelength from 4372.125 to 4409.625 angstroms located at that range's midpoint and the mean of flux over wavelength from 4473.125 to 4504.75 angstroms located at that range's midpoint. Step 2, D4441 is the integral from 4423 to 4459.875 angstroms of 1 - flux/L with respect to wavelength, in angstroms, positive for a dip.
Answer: 0.7 angstroms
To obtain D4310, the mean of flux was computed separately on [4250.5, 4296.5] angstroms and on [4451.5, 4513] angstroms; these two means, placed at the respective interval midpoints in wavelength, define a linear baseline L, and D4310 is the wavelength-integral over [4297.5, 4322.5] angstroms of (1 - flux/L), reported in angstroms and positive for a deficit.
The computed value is 2.2 angstroms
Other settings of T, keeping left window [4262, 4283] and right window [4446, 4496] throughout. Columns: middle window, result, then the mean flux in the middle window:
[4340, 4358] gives 2.2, 8.13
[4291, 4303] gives 1.2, 8.1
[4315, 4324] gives 0.0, 9.15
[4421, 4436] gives 1.1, 8.97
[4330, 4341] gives 1.3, 8.12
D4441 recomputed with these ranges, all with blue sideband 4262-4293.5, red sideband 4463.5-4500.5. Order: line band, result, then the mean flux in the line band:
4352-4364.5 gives -0.4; 9.55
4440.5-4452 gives -0.6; 10.3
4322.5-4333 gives 1.3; 7.92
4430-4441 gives 0.2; 9.5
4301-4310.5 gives 2.0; 7.03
